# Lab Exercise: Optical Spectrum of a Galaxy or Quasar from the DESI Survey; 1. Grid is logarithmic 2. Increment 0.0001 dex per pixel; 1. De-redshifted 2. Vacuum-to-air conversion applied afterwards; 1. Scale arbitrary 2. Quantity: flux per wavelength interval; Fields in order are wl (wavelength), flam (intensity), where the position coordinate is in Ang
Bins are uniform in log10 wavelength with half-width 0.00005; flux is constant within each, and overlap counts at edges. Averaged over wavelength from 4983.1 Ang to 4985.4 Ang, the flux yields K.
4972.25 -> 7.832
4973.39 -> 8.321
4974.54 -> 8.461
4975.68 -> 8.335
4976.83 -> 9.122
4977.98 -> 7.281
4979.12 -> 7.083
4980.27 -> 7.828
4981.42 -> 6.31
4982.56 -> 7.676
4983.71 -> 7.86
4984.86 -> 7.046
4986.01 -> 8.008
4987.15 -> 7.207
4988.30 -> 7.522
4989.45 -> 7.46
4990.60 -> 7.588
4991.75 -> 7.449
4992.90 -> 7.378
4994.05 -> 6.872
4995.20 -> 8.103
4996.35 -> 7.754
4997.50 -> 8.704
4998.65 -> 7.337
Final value 7.45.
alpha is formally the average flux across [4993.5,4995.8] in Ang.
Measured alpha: 7.5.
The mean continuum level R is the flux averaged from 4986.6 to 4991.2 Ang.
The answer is 7.44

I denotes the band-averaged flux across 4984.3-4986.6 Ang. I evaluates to 7.55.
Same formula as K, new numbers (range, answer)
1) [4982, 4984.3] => 7.75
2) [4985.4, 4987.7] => 7.62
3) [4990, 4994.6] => 7.32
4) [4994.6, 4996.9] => 7.92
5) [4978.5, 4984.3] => 7.35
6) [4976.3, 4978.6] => 8.17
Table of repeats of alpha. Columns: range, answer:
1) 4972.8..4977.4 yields 8.56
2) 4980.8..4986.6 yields 7.39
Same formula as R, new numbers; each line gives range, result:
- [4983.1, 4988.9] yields 7.53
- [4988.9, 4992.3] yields 7.5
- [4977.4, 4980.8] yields 7.39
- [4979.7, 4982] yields 7.08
